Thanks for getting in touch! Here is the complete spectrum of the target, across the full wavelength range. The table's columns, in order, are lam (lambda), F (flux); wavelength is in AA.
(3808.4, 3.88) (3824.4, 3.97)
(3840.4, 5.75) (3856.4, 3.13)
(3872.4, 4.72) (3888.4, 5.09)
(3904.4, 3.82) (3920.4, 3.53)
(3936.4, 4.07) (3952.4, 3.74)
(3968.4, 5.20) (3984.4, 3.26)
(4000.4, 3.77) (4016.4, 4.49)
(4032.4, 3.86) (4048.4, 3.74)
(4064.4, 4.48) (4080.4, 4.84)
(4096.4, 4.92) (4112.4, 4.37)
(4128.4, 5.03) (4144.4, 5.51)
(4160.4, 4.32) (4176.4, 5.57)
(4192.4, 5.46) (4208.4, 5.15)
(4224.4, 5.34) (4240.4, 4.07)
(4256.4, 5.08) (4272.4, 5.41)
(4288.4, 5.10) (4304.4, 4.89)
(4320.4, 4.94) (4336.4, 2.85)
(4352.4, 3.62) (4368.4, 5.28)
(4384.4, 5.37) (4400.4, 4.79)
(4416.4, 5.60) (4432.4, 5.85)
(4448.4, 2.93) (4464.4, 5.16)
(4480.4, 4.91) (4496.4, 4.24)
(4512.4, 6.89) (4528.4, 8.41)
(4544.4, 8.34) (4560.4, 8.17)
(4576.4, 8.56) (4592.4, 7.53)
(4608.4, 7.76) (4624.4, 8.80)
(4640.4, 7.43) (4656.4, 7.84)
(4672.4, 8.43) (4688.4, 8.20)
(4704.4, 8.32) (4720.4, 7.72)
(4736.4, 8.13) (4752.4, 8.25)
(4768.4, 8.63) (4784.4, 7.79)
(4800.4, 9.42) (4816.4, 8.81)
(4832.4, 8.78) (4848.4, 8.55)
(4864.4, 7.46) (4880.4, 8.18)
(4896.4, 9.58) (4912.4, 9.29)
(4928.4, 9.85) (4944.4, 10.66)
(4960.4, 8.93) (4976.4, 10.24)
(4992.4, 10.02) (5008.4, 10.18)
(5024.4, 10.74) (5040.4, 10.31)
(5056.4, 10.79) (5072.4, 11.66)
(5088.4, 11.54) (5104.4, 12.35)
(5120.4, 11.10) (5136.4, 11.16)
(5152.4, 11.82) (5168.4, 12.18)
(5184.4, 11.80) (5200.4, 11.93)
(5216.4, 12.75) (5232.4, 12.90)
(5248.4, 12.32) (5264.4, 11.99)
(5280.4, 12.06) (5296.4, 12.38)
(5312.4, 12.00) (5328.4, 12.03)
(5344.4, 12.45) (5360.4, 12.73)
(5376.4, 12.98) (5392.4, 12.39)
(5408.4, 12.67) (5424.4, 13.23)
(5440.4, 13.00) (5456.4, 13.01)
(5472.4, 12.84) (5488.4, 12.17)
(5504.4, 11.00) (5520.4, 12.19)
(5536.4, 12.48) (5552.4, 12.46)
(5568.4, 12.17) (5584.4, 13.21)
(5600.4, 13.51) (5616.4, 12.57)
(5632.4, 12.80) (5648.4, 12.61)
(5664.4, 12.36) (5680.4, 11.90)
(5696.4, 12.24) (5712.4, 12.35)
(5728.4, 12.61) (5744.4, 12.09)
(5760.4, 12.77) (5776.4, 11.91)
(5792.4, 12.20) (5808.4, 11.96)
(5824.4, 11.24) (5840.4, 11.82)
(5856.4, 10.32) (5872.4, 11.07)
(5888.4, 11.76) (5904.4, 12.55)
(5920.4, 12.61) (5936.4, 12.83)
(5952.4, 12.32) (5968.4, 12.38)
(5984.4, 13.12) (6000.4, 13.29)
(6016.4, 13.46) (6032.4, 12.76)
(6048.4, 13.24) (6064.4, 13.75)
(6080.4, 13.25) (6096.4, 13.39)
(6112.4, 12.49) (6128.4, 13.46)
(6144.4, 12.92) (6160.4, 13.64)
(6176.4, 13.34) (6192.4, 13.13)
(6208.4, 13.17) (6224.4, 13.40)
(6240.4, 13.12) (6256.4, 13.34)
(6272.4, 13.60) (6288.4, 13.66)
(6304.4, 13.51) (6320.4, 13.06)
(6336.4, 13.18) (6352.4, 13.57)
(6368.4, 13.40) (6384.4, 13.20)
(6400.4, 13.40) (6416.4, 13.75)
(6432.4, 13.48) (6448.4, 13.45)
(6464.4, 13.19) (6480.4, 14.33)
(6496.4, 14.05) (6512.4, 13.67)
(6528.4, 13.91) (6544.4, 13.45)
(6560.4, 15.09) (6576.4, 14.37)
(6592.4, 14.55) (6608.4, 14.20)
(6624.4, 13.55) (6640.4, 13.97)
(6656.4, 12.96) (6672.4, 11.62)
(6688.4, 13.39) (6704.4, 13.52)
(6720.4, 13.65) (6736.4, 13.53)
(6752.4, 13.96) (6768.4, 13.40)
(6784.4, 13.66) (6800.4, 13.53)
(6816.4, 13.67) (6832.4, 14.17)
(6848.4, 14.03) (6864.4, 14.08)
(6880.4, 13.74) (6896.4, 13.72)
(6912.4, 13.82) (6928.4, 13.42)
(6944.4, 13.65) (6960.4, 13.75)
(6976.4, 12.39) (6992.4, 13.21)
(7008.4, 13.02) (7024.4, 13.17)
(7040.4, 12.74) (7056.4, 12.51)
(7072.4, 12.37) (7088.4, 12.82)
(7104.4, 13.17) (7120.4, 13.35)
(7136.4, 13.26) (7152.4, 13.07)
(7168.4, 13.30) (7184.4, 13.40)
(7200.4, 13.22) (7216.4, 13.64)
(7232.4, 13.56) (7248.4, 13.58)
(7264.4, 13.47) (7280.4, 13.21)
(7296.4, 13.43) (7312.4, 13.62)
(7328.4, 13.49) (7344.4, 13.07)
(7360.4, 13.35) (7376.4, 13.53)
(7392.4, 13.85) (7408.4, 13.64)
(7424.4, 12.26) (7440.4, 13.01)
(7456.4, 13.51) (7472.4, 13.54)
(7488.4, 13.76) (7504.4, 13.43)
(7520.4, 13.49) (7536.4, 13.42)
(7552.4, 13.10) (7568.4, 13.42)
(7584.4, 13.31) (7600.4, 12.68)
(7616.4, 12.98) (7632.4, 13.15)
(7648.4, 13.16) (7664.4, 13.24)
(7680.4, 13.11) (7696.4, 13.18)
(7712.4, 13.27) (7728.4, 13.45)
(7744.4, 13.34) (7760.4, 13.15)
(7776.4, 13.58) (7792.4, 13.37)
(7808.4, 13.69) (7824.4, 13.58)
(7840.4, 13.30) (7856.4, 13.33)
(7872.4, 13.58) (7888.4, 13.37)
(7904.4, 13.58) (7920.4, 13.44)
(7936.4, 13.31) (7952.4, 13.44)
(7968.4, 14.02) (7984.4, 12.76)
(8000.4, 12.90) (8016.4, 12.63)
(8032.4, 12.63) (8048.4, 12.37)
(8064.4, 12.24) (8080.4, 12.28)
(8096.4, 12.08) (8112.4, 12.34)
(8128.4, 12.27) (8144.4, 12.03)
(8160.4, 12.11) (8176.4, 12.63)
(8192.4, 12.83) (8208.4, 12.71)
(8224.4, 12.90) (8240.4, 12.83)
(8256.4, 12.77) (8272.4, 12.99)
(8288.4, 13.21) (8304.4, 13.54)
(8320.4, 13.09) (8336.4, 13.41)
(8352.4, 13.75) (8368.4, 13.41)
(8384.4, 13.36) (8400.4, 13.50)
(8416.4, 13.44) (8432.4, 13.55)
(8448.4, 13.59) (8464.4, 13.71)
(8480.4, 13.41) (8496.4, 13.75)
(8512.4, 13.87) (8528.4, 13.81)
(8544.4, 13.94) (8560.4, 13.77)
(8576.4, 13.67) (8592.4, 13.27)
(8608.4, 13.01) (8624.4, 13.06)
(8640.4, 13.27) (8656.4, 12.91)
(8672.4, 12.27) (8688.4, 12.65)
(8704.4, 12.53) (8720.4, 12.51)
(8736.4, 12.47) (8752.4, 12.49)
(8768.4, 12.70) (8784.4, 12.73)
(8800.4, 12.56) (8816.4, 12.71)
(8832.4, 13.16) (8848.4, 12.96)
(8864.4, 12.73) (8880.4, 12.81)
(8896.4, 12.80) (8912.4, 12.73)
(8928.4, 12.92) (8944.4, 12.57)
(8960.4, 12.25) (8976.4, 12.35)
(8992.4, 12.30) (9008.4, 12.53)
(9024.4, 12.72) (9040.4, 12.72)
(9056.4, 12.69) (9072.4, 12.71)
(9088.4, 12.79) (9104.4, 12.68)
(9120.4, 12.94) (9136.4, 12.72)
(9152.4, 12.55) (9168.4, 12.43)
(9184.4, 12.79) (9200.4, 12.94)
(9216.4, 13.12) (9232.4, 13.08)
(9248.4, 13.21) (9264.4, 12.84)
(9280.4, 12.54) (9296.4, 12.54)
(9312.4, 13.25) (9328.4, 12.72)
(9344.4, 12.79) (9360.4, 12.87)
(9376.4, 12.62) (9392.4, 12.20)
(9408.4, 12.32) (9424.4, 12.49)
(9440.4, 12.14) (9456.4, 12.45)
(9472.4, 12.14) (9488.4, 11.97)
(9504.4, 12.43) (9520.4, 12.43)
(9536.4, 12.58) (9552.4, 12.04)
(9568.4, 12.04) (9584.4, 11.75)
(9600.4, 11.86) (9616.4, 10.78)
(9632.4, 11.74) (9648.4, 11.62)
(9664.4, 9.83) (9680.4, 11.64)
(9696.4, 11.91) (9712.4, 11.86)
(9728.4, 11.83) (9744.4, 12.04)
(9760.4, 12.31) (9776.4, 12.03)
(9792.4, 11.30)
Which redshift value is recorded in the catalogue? 0.13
